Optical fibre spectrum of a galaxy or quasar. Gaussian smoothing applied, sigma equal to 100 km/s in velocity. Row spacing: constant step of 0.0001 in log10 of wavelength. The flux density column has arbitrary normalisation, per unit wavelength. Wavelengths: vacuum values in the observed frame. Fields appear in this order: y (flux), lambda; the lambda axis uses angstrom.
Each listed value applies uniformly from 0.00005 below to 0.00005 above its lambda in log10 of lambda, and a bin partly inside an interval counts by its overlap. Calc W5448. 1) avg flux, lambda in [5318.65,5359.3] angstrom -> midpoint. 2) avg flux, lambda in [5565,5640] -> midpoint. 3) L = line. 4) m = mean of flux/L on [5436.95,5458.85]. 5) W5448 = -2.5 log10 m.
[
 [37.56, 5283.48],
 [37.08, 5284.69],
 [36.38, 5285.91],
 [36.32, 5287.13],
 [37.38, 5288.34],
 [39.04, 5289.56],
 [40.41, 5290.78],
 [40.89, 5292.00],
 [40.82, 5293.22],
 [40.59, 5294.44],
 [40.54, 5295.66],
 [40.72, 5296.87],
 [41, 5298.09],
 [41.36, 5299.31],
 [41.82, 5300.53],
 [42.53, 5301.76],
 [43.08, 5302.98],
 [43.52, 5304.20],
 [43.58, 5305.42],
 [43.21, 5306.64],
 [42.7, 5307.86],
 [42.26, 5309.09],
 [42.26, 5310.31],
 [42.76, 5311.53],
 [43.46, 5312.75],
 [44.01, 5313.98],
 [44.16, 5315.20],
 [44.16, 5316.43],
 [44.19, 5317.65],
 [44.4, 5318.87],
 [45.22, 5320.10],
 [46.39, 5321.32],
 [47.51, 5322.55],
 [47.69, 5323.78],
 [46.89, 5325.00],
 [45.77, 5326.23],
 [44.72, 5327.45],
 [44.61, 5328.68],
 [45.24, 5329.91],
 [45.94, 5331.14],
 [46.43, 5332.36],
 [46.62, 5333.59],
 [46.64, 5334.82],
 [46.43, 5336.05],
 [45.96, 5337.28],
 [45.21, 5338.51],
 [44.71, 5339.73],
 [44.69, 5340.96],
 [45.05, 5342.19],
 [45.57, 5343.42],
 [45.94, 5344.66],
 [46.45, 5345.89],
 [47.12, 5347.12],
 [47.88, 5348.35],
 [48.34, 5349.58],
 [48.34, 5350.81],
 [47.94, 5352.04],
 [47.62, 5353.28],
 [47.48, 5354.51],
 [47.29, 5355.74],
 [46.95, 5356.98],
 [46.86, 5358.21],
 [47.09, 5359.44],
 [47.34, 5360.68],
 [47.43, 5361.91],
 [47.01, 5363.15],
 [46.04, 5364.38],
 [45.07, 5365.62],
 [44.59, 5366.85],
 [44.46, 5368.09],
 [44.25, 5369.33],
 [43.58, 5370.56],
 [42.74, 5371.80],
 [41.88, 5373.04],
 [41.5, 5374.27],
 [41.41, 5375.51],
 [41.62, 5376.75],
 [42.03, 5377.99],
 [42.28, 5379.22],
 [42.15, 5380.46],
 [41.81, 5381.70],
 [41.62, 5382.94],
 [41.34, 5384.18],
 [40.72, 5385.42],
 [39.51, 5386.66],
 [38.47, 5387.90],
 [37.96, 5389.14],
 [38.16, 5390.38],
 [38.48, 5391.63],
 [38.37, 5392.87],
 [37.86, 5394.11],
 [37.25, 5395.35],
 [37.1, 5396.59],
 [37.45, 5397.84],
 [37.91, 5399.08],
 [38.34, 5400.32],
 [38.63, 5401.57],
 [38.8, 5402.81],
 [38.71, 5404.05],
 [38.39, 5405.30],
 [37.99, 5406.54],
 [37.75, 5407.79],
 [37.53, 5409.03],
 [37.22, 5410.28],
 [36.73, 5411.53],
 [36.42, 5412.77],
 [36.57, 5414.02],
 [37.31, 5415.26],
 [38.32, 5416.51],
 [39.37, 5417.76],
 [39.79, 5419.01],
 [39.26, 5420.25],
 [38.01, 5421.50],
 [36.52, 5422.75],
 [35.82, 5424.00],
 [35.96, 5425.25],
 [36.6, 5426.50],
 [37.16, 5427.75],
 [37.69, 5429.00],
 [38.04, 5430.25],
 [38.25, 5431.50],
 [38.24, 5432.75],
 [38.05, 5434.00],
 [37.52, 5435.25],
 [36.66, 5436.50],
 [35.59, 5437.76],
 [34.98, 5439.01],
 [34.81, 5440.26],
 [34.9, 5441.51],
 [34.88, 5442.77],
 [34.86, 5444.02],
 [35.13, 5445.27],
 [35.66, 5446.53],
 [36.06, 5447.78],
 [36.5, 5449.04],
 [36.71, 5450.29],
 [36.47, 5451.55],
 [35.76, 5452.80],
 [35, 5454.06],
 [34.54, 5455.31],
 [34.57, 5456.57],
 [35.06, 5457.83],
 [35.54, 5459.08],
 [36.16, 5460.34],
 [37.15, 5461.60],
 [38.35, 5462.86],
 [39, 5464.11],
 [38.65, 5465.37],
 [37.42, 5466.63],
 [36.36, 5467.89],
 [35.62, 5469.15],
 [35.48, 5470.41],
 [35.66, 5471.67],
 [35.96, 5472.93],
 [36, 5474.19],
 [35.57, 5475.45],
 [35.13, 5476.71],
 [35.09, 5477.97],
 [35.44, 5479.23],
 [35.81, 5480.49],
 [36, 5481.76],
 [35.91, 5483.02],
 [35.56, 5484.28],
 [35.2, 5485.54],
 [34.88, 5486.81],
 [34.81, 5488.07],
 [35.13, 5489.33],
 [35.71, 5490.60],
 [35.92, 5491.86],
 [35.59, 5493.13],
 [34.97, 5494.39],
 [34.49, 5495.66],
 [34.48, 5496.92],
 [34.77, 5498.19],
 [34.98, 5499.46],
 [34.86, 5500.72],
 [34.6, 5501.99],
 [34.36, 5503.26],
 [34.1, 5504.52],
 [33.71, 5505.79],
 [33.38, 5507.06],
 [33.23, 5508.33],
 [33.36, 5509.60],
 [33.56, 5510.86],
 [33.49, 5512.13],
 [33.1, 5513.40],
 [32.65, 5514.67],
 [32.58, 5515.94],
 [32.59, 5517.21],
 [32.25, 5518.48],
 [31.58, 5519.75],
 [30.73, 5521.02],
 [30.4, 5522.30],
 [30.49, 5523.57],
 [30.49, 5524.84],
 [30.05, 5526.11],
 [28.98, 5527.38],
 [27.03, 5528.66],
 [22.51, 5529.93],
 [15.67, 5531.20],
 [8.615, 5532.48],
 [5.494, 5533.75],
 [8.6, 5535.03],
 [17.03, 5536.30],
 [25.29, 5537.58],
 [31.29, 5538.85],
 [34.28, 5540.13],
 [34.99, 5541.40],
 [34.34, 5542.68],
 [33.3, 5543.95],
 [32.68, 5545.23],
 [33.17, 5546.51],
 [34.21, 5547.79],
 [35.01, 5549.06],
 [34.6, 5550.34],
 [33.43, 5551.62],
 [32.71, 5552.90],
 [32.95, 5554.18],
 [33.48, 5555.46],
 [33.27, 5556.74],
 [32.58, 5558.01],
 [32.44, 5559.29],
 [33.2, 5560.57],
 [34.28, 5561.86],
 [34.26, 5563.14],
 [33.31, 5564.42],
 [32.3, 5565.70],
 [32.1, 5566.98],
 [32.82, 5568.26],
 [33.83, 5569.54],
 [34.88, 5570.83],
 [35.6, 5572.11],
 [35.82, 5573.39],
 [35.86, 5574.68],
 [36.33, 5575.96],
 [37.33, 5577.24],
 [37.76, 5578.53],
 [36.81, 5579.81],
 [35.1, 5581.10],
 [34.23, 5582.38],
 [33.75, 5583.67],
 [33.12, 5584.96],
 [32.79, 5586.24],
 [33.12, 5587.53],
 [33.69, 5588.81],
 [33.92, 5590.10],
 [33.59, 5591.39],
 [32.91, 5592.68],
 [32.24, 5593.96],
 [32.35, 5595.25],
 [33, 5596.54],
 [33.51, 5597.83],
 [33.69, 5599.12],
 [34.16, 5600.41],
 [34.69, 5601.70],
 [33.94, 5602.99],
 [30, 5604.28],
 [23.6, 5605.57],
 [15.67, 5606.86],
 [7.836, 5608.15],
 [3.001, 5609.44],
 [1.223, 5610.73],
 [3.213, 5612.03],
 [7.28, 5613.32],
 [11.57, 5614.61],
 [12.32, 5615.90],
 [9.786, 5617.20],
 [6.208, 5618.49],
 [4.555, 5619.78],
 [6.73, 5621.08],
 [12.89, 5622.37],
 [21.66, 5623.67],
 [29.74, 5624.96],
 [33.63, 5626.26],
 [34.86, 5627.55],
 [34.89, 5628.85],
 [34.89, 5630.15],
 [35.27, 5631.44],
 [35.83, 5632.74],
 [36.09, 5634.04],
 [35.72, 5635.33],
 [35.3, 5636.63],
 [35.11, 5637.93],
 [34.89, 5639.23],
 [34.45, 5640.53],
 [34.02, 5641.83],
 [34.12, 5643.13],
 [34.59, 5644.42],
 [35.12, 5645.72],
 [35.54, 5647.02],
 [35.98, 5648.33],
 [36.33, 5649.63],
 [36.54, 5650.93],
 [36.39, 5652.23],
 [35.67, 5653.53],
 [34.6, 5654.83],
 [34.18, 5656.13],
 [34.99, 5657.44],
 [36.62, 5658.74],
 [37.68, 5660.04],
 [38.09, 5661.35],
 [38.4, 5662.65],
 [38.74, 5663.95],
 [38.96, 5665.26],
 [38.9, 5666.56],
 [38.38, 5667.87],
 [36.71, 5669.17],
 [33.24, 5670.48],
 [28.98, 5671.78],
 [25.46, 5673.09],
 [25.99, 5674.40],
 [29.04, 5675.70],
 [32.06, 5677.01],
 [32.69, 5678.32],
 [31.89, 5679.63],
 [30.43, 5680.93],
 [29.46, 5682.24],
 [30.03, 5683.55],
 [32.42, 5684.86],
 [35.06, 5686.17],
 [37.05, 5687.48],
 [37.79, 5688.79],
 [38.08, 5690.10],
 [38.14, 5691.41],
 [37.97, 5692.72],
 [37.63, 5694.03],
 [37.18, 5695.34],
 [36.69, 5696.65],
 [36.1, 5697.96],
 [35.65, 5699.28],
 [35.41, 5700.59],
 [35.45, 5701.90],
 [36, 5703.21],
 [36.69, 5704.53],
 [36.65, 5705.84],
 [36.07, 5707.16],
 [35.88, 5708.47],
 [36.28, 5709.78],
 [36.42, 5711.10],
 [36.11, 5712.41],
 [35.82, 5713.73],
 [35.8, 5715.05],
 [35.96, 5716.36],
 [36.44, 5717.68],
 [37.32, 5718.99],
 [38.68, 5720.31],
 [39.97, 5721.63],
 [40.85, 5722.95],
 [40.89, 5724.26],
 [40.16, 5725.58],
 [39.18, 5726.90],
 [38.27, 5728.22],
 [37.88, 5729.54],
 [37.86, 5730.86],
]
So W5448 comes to 0.10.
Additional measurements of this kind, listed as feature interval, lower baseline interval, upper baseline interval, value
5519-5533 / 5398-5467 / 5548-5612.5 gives 0.26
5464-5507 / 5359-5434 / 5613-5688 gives 0.04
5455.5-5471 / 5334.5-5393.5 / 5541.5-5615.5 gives 0.04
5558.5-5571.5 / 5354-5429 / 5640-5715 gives 0.12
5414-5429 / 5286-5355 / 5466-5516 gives 0.03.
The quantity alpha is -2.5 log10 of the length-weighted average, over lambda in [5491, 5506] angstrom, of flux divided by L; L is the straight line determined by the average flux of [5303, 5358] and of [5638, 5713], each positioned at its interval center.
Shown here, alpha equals 0.16 mag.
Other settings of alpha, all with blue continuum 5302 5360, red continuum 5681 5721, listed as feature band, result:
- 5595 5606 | 0.19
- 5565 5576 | 0.15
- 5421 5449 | 0.18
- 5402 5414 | 0.16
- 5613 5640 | 0.47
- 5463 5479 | 0.15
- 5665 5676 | 0.12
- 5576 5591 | 0.13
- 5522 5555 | 0.41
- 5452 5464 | 0.17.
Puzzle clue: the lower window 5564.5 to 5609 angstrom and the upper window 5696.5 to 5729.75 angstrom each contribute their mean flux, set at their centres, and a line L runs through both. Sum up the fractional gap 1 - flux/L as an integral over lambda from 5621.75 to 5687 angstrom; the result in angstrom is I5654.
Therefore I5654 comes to 2.3 angstrom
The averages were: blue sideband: 32.3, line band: 33.7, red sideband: 37.2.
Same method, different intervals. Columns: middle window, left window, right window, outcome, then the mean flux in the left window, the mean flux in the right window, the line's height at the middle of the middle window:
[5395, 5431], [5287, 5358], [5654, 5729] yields 3.9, 44.4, 35.7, 42.3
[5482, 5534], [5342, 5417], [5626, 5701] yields 9.7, 42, 34.9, 38.8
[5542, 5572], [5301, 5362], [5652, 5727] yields 4.4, 45.5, 35.7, 39.3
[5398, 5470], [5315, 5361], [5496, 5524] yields 3.7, 46.2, 33.2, 39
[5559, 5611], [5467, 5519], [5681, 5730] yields 6.2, 34.7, 36.6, 35.5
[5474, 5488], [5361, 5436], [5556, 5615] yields -0.1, 39.6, 29.7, 35.2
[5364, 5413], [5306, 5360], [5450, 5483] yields 1.9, 45.7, 36.1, 41.7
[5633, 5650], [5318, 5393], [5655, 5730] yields 0.9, 44.6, 35.8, 37.1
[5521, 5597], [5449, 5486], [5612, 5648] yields -2.2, 36.1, 26.2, 30.5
